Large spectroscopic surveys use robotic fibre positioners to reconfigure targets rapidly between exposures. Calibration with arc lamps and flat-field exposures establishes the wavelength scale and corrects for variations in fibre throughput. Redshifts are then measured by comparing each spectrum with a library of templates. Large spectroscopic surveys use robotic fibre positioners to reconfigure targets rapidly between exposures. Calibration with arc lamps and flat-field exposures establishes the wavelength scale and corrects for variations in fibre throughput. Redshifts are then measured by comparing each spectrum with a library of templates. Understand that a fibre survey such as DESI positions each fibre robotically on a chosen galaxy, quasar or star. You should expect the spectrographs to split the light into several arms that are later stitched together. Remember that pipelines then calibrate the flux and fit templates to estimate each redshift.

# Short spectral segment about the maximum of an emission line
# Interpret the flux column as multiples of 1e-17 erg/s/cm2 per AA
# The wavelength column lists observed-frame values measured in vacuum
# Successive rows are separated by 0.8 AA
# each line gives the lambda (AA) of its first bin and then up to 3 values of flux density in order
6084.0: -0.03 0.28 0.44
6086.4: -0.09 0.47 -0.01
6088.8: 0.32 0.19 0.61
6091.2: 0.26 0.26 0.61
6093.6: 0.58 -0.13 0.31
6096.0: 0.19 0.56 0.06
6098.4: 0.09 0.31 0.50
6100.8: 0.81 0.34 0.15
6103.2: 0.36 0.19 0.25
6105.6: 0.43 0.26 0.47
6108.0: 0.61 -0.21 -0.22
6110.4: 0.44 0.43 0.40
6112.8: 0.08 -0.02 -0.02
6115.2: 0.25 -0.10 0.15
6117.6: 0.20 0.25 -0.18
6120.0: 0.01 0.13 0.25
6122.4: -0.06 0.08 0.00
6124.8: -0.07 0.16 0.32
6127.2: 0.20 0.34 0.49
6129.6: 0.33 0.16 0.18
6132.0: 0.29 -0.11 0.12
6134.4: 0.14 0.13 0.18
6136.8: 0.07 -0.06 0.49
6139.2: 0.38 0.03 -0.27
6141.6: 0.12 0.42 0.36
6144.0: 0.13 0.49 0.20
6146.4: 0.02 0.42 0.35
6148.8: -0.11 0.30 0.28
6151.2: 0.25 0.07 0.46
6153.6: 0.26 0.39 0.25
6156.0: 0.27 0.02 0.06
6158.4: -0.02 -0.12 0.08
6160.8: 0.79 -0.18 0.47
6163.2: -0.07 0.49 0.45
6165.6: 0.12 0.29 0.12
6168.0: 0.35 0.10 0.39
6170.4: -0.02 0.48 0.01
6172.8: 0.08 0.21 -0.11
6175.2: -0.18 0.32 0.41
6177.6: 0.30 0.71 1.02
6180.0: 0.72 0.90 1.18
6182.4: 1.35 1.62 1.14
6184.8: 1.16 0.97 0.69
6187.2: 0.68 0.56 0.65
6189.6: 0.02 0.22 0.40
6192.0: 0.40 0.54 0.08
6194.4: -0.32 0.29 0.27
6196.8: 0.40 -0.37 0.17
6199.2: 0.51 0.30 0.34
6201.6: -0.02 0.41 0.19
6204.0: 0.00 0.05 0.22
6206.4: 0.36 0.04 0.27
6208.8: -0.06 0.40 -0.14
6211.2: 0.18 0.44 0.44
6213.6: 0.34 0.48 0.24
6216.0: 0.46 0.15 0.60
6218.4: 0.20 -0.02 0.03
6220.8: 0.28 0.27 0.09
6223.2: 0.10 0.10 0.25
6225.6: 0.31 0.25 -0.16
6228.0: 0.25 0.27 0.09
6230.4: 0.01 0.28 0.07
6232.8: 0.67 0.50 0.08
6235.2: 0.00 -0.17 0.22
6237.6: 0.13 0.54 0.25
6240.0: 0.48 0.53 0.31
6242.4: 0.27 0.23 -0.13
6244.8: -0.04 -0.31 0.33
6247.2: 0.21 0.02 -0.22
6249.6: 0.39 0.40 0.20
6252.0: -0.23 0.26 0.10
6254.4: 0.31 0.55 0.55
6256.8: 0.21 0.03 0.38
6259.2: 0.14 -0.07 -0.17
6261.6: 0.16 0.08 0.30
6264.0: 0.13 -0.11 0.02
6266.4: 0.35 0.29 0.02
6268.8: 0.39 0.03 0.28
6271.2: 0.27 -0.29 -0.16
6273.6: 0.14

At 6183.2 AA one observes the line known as H-gamma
